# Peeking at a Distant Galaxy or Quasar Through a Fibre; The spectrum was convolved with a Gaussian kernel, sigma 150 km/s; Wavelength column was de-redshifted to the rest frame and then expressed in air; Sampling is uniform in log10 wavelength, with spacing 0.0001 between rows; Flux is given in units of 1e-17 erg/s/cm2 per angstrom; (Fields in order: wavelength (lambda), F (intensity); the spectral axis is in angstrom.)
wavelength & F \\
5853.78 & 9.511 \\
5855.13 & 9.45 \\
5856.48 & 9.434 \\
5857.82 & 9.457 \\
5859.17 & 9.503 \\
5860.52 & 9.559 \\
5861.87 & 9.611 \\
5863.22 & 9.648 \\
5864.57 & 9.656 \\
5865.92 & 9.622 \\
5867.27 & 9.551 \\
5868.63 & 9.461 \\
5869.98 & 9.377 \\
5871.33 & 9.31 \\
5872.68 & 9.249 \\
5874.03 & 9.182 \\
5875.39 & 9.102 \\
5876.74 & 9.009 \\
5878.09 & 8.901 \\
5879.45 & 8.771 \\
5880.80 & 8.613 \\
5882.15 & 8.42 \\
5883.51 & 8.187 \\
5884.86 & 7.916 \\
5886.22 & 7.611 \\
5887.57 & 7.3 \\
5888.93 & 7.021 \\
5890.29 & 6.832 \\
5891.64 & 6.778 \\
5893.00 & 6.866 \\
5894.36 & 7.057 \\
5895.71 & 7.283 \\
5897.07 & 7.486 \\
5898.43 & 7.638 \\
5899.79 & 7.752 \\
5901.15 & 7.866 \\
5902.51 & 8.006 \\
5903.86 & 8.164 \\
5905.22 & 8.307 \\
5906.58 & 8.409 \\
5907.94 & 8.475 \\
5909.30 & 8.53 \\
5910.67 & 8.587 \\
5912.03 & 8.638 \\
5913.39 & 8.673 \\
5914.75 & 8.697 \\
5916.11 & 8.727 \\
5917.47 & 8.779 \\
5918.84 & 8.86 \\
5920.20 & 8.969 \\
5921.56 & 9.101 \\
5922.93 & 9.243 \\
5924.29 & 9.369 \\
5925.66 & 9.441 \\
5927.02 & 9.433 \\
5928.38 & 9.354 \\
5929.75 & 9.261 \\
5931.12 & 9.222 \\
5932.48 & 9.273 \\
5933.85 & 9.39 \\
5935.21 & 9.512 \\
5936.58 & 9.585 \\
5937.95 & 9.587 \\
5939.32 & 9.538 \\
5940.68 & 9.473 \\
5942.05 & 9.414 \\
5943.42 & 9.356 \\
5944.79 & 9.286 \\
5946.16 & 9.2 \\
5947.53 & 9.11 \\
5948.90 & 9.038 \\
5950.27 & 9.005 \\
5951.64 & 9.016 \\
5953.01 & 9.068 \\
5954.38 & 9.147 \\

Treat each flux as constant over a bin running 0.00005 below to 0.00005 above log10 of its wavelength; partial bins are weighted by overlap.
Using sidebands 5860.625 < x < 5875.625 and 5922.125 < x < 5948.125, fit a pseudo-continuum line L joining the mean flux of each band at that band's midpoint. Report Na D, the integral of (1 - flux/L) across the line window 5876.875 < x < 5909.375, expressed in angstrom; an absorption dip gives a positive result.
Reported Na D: 5.4 angstrom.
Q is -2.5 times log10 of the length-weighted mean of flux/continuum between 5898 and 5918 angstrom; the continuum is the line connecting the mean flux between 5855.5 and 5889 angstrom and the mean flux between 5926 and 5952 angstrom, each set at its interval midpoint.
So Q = 0.10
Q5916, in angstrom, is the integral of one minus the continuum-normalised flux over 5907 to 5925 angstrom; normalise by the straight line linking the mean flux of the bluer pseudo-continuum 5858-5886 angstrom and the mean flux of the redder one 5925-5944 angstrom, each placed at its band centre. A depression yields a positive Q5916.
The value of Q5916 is 0.99 angstrom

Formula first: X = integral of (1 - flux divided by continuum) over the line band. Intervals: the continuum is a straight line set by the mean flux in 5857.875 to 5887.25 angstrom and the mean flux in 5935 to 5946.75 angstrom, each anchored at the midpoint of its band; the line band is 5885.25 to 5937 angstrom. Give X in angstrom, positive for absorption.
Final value 4.9 angstrom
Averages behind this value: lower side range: 9.05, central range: 8.4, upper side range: 9.43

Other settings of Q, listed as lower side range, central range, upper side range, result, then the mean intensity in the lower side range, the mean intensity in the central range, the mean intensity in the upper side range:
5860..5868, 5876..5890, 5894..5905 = 0.059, 9.6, 8.14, 7.71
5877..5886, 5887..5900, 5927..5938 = 0.205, 8.45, 7.18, 9.39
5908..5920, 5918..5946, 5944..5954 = -0.051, 8.68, 9.33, 9.11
